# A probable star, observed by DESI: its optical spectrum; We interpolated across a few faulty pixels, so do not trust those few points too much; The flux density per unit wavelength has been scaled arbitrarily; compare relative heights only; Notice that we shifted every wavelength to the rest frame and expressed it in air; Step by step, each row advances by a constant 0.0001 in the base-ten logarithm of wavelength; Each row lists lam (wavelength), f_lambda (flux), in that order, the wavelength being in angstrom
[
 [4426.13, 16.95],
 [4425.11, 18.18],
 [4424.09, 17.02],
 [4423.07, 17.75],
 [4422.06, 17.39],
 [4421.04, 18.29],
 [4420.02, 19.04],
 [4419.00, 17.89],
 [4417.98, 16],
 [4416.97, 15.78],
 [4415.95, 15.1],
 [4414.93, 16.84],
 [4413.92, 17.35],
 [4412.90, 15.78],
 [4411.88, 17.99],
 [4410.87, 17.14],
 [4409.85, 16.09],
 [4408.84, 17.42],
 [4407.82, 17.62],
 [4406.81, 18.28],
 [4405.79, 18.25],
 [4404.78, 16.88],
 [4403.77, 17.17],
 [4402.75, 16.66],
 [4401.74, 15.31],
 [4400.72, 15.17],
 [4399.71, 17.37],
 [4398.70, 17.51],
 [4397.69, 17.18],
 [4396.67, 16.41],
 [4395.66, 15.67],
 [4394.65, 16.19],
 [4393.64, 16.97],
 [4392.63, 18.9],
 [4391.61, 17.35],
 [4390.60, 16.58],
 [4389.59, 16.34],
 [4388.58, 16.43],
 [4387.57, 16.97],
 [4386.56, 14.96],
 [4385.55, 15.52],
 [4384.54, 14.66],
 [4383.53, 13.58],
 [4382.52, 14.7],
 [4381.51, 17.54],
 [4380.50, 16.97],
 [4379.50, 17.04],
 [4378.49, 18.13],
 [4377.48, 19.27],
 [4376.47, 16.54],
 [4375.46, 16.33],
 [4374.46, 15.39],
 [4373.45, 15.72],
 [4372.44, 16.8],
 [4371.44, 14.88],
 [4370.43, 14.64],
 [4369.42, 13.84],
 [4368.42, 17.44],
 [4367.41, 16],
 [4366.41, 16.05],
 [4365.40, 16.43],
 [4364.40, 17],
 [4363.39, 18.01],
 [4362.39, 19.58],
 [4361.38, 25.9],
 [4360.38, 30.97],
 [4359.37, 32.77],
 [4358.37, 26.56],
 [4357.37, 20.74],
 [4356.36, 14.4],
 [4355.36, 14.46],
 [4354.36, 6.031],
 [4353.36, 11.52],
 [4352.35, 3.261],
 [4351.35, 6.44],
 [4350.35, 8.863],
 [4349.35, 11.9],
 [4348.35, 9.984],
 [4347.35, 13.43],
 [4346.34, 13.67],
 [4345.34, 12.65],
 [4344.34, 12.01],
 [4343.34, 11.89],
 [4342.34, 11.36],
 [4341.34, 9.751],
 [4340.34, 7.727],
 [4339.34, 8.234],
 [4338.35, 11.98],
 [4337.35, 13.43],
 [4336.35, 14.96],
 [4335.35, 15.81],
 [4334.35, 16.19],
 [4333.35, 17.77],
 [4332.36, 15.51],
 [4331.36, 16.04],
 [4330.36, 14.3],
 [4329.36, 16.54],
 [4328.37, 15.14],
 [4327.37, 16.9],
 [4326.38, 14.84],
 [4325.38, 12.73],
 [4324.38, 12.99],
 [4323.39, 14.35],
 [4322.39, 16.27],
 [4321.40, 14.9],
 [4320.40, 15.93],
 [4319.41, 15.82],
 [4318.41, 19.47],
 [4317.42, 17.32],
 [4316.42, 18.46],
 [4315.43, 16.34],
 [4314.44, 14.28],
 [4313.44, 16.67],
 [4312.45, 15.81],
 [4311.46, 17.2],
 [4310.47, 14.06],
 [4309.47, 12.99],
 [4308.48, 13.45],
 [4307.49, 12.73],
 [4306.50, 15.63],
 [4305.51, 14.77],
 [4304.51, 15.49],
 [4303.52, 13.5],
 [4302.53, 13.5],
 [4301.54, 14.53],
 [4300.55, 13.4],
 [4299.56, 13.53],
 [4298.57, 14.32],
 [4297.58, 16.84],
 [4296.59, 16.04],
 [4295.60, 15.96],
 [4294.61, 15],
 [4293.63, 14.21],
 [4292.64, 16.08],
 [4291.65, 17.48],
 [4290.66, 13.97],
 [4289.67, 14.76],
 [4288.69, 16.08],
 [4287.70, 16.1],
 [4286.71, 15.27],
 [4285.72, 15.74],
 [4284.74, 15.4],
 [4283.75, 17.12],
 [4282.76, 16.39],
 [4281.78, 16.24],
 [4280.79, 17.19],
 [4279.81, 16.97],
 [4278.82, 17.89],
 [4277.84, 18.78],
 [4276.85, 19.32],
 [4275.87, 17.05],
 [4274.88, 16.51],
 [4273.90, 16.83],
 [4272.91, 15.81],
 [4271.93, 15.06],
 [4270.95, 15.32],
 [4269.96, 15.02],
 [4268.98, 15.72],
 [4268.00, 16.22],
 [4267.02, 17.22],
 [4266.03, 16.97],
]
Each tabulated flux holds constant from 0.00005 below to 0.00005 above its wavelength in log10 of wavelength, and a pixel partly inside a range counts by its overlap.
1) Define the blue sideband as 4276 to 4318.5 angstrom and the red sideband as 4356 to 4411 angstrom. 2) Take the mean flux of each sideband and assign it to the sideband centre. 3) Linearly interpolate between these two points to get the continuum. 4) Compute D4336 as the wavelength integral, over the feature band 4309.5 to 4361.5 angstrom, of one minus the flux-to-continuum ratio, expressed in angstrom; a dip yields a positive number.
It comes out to 5.3 angstrom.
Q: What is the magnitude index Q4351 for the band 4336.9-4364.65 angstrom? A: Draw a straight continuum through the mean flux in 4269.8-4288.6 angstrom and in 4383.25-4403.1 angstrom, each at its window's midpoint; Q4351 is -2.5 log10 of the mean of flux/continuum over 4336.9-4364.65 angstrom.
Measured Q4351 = 0.138 mag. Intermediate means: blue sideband 16.5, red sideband 16.3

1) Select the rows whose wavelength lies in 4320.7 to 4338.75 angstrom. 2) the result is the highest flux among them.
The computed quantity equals 17.77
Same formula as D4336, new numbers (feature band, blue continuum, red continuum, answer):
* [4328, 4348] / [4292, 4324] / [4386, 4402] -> 3.0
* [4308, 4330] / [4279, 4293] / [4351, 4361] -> 1.3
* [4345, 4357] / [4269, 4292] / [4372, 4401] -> 4.2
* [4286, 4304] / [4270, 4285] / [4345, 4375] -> 1.7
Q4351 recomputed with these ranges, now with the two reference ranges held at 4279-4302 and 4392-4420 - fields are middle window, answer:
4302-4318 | 0.05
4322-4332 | 0.07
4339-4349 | 0.41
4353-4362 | -0.24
